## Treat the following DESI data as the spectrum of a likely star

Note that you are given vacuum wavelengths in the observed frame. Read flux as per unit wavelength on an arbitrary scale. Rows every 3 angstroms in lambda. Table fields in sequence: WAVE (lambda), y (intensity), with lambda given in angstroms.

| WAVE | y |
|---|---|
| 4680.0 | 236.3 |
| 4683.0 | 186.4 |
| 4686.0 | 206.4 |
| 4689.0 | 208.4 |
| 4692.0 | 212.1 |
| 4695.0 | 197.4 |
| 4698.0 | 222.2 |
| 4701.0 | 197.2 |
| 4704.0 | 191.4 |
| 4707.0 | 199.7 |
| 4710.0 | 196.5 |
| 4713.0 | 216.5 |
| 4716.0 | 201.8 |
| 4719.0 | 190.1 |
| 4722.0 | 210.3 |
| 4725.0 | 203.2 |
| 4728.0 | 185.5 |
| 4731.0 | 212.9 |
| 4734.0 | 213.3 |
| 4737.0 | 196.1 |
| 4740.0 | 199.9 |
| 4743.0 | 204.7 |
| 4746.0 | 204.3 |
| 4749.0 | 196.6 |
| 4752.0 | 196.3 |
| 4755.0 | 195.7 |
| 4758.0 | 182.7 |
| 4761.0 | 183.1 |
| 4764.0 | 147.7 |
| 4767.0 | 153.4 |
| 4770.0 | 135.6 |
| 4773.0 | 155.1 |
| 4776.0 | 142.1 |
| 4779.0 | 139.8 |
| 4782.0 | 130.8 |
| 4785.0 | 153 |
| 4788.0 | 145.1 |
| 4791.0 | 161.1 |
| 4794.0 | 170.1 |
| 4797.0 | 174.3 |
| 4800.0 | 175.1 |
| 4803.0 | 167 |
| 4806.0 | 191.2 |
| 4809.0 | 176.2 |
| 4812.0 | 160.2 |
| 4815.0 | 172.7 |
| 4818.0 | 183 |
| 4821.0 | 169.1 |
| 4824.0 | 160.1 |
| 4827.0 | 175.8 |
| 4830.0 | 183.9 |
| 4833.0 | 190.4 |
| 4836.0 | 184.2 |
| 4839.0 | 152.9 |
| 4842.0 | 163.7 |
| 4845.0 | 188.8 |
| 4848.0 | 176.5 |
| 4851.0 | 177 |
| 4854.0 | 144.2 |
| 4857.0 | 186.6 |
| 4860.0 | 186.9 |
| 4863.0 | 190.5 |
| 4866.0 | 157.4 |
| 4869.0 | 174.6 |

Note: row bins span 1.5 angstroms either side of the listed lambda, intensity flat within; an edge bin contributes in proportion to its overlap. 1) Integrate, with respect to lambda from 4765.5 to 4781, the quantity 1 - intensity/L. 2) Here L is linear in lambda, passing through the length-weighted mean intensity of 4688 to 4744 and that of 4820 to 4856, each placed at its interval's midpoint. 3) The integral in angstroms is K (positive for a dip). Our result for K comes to 3.61 angstroms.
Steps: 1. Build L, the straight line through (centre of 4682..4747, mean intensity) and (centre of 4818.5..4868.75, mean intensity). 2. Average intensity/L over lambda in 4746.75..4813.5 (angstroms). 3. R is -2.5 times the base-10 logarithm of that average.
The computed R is 0.14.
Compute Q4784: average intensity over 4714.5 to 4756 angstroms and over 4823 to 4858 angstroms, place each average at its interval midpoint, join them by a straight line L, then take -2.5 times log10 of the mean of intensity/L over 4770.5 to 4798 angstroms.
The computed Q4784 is 0.24 mag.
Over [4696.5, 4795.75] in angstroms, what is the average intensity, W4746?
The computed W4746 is 183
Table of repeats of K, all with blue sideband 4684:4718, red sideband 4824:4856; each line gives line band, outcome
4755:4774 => 2.75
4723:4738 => -0.39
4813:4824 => 0.36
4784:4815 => 2.44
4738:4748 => -0.39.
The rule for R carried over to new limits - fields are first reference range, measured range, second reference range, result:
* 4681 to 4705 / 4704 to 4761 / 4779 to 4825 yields -0.056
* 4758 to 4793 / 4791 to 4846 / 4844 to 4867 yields -0.060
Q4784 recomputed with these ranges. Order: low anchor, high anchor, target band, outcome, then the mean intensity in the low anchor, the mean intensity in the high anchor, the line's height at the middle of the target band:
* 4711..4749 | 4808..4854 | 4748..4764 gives 0.05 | 203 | 173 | 195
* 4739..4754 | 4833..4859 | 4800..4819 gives 0.05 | 200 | 173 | 183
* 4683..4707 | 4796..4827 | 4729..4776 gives 0.03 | 204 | 173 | 188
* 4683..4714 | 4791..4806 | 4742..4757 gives -0.06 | 204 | 173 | 188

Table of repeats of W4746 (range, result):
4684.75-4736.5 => 204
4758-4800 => 155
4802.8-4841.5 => 174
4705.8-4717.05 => 204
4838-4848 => 170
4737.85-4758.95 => 198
